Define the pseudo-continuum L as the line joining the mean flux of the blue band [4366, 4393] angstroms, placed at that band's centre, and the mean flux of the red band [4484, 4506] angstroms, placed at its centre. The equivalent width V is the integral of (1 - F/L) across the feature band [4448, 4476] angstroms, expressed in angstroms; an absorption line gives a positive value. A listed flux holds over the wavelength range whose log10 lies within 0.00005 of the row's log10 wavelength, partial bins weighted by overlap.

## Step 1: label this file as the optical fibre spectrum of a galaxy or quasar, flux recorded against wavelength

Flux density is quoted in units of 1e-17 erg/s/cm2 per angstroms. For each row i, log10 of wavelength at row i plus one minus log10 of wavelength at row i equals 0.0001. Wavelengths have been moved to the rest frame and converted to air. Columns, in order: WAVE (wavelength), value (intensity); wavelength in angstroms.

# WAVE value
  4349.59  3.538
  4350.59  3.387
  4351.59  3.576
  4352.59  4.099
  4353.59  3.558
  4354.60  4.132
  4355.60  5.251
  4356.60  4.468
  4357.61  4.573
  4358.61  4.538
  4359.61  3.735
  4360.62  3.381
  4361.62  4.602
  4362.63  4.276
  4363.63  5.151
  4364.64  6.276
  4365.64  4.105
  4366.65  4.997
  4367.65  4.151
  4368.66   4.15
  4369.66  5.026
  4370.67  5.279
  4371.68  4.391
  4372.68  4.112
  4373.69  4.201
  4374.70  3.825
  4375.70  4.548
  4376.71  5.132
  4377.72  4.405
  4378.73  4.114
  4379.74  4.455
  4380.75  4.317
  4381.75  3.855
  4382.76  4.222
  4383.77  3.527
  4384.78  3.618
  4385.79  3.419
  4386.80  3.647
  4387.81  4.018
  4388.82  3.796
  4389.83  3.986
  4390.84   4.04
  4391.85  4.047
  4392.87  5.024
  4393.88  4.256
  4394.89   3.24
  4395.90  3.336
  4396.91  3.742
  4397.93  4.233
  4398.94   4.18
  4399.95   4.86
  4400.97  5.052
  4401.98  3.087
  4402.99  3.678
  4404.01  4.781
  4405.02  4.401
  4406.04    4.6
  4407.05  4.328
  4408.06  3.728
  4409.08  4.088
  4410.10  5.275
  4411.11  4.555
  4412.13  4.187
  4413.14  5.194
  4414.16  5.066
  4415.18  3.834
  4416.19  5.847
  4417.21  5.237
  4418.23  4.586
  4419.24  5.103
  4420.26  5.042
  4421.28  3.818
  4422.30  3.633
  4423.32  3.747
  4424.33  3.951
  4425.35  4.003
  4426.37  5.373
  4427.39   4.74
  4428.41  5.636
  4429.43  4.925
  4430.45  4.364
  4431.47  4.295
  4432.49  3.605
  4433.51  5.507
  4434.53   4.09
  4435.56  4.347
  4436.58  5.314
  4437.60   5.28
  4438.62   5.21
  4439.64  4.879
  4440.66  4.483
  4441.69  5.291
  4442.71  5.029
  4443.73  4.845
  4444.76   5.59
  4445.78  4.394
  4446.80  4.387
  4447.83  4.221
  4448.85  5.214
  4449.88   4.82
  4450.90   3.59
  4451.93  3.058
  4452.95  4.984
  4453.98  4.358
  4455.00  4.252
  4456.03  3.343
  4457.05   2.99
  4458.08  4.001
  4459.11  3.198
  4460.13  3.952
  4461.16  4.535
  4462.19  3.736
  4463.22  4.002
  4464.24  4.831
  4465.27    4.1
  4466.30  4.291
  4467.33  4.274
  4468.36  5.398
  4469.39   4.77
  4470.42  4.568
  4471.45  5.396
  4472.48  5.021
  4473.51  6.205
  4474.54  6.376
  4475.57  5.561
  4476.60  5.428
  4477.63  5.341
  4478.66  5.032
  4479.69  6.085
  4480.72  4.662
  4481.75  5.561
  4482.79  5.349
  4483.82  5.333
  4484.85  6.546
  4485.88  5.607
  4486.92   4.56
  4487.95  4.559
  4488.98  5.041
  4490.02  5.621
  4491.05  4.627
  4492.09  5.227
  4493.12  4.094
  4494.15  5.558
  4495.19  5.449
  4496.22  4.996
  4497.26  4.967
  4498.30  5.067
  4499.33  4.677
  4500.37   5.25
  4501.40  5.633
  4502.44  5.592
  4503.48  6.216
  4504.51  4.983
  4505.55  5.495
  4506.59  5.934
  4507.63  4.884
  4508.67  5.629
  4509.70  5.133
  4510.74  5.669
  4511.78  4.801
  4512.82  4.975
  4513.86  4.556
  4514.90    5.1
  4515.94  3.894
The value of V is 2.7 angstroms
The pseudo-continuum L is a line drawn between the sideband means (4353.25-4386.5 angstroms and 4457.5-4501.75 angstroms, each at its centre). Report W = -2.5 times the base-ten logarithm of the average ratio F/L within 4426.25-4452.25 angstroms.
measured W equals 0.01 mag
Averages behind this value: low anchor 4.36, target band 4.71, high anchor 4.98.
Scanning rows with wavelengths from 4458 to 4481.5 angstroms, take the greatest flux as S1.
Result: 6.376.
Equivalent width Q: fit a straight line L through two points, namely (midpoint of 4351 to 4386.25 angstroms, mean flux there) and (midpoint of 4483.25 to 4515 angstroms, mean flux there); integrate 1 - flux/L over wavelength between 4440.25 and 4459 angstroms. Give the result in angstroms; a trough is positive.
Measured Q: 2.0 angstroms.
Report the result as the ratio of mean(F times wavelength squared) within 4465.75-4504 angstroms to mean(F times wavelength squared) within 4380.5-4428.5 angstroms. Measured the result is 1.3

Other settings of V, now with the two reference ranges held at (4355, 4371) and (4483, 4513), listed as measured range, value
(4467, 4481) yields -0.5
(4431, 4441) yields 0.5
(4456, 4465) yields 2.1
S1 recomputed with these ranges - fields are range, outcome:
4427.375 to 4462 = 5.636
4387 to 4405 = 5.052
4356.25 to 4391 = 6.276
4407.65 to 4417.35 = 5.847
